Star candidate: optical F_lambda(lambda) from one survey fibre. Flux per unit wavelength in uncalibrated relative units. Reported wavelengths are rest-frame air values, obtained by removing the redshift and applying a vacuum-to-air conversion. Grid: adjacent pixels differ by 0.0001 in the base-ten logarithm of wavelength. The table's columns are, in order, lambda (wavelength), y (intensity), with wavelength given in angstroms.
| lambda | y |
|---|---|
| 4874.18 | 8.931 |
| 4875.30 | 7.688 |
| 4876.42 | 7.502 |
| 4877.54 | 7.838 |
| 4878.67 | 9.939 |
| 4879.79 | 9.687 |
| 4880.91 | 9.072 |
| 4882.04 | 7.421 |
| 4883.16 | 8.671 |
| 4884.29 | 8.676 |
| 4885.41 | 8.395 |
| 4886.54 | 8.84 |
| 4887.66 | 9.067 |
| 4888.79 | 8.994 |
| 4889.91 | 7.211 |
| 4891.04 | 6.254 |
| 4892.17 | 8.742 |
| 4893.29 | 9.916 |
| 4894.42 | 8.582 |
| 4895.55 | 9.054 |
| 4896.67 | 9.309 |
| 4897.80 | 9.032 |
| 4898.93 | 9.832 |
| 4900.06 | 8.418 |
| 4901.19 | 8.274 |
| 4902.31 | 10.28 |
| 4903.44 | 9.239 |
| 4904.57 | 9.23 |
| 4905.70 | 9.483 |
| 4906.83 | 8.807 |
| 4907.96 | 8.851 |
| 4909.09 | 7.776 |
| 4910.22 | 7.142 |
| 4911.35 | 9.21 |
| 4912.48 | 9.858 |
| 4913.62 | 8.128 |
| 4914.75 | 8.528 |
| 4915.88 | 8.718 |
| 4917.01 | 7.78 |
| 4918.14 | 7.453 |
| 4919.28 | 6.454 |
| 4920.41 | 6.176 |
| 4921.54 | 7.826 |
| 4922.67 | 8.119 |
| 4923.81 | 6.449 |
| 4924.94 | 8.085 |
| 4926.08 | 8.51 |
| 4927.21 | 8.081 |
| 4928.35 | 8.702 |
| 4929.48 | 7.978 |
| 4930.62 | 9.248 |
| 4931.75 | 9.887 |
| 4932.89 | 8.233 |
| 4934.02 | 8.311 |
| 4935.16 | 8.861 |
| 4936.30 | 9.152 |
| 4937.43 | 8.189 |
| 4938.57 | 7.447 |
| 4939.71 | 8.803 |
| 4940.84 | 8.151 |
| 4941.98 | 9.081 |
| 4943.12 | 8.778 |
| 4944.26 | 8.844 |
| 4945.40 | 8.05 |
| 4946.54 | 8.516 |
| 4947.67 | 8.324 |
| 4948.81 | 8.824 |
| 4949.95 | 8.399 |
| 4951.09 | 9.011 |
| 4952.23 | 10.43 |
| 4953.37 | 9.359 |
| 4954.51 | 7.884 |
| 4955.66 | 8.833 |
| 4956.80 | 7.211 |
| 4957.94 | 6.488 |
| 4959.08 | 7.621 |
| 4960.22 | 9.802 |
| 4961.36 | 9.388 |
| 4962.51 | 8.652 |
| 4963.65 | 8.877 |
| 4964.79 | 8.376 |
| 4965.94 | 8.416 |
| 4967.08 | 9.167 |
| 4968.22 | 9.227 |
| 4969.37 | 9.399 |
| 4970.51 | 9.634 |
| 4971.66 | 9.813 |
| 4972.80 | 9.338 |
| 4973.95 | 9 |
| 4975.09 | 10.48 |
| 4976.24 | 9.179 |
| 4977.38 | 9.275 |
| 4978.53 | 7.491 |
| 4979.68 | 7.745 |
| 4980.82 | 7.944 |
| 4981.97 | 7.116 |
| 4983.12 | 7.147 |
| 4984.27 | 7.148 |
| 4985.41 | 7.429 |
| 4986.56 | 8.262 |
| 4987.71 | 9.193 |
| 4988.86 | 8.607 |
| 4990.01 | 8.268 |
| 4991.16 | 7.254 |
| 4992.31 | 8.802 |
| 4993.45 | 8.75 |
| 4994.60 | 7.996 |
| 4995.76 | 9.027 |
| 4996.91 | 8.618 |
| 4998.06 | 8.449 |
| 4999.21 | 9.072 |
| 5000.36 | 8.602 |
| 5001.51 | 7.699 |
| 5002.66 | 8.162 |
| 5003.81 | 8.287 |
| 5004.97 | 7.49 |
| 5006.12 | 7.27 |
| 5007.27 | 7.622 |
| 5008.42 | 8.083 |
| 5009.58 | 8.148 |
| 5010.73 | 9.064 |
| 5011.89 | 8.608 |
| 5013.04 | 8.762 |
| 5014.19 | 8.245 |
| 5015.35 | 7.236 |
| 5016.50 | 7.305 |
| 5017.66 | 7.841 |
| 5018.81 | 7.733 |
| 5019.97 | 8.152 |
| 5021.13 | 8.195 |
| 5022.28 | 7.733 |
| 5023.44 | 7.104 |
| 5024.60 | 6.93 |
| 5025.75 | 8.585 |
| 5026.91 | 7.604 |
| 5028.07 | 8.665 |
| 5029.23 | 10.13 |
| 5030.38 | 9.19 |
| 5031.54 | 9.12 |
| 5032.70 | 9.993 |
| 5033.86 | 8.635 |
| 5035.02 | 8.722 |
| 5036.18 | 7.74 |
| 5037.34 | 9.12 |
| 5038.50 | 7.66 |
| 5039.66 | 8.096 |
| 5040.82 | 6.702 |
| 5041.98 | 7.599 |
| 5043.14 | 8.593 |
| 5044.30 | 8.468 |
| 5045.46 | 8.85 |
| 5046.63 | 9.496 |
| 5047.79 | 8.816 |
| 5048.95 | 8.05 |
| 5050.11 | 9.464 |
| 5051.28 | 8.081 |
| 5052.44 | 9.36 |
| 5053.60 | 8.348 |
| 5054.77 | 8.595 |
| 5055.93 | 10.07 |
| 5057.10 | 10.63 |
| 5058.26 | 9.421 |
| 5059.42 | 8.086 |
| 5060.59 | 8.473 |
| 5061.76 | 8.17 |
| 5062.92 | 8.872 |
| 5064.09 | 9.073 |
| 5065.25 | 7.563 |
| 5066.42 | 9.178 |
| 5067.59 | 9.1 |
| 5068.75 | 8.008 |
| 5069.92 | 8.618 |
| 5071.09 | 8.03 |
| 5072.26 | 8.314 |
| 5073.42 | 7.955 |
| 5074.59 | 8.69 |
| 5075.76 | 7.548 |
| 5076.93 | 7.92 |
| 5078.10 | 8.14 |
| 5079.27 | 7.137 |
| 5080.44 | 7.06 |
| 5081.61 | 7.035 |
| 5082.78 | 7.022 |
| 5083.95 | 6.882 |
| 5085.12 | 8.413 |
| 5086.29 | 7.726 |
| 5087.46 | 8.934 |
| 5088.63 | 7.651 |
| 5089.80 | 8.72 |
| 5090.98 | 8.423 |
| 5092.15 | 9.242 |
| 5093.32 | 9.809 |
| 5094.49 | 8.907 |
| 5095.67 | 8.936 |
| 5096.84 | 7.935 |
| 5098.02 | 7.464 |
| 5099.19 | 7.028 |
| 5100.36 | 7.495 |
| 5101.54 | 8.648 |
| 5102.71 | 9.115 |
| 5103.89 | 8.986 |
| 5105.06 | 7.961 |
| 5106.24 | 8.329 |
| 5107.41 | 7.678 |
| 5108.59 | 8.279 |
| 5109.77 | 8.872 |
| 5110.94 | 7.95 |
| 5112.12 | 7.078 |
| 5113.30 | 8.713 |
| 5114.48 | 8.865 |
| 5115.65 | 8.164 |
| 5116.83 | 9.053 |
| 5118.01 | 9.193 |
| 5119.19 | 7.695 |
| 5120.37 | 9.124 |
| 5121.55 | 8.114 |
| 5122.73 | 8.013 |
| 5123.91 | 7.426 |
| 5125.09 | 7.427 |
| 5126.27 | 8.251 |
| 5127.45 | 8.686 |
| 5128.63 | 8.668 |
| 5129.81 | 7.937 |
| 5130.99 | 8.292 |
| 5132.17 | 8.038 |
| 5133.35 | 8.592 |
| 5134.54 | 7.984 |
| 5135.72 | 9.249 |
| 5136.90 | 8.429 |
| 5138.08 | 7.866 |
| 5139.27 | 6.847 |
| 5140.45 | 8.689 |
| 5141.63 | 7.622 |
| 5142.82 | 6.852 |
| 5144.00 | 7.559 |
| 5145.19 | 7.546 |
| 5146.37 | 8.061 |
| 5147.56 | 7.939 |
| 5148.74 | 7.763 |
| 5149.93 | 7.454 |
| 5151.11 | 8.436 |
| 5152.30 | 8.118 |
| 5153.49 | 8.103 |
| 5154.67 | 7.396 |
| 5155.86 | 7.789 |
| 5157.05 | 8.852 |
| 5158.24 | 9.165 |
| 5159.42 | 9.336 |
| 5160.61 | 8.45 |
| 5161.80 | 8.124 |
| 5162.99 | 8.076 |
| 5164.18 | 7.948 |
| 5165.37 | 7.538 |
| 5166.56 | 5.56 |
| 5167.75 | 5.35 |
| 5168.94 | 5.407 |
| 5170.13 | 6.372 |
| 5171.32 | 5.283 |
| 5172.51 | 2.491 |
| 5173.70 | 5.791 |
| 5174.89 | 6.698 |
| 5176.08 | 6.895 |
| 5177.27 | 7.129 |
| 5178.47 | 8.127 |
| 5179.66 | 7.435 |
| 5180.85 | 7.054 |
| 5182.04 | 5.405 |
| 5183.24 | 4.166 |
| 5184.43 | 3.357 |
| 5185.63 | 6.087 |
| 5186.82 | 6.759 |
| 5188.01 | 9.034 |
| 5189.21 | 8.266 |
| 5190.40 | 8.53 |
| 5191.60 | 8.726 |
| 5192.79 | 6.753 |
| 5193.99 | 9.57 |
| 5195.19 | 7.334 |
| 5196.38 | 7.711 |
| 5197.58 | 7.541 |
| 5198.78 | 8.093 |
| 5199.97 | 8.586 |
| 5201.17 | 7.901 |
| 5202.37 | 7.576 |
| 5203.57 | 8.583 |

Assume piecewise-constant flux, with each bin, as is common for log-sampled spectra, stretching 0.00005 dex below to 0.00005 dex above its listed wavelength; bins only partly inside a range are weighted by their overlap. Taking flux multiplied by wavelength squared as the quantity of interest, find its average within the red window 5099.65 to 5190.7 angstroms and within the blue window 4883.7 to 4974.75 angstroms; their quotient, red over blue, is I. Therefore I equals 1.0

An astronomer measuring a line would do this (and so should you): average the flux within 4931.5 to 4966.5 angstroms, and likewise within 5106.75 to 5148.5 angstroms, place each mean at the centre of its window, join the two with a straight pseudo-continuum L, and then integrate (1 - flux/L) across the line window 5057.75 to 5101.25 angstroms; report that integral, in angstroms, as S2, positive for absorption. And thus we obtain 0.3 angstroms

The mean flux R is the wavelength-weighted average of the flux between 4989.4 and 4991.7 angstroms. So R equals 7.77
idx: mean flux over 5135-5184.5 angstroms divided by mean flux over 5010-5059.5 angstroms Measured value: 0.85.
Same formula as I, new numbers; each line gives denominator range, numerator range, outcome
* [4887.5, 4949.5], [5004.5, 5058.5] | 1.04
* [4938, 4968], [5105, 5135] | 1.03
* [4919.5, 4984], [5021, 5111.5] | 1.03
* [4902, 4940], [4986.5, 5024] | 1.01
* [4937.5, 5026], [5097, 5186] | 0.97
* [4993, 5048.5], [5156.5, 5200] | 0.91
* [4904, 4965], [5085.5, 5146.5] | 1.05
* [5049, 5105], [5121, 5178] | 0.93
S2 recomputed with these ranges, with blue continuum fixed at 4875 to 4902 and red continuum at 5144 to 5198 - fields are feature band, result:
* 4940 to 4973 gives -1.8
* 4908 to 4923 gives 0.9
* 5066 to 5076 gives -0.9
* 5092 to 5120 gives -3.1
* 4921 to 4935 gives 0.2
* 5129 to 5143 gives -1.3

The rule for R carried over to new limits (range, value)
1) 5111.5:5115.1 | 8.21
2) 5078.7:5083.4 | 7.06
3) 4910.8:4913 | 9.53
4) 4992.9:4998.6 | 8.55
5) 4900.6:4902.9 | 9.29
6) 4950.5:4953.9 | 9.6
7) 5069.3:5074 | 8.23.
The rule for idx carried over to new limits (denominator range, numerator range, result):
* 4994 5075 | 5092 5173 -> 0.94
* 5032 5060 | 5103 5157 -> 0.93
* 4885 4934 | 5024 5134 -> 0.99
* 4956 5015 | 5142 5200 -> 0.86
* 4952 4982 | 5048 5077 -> 0.99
